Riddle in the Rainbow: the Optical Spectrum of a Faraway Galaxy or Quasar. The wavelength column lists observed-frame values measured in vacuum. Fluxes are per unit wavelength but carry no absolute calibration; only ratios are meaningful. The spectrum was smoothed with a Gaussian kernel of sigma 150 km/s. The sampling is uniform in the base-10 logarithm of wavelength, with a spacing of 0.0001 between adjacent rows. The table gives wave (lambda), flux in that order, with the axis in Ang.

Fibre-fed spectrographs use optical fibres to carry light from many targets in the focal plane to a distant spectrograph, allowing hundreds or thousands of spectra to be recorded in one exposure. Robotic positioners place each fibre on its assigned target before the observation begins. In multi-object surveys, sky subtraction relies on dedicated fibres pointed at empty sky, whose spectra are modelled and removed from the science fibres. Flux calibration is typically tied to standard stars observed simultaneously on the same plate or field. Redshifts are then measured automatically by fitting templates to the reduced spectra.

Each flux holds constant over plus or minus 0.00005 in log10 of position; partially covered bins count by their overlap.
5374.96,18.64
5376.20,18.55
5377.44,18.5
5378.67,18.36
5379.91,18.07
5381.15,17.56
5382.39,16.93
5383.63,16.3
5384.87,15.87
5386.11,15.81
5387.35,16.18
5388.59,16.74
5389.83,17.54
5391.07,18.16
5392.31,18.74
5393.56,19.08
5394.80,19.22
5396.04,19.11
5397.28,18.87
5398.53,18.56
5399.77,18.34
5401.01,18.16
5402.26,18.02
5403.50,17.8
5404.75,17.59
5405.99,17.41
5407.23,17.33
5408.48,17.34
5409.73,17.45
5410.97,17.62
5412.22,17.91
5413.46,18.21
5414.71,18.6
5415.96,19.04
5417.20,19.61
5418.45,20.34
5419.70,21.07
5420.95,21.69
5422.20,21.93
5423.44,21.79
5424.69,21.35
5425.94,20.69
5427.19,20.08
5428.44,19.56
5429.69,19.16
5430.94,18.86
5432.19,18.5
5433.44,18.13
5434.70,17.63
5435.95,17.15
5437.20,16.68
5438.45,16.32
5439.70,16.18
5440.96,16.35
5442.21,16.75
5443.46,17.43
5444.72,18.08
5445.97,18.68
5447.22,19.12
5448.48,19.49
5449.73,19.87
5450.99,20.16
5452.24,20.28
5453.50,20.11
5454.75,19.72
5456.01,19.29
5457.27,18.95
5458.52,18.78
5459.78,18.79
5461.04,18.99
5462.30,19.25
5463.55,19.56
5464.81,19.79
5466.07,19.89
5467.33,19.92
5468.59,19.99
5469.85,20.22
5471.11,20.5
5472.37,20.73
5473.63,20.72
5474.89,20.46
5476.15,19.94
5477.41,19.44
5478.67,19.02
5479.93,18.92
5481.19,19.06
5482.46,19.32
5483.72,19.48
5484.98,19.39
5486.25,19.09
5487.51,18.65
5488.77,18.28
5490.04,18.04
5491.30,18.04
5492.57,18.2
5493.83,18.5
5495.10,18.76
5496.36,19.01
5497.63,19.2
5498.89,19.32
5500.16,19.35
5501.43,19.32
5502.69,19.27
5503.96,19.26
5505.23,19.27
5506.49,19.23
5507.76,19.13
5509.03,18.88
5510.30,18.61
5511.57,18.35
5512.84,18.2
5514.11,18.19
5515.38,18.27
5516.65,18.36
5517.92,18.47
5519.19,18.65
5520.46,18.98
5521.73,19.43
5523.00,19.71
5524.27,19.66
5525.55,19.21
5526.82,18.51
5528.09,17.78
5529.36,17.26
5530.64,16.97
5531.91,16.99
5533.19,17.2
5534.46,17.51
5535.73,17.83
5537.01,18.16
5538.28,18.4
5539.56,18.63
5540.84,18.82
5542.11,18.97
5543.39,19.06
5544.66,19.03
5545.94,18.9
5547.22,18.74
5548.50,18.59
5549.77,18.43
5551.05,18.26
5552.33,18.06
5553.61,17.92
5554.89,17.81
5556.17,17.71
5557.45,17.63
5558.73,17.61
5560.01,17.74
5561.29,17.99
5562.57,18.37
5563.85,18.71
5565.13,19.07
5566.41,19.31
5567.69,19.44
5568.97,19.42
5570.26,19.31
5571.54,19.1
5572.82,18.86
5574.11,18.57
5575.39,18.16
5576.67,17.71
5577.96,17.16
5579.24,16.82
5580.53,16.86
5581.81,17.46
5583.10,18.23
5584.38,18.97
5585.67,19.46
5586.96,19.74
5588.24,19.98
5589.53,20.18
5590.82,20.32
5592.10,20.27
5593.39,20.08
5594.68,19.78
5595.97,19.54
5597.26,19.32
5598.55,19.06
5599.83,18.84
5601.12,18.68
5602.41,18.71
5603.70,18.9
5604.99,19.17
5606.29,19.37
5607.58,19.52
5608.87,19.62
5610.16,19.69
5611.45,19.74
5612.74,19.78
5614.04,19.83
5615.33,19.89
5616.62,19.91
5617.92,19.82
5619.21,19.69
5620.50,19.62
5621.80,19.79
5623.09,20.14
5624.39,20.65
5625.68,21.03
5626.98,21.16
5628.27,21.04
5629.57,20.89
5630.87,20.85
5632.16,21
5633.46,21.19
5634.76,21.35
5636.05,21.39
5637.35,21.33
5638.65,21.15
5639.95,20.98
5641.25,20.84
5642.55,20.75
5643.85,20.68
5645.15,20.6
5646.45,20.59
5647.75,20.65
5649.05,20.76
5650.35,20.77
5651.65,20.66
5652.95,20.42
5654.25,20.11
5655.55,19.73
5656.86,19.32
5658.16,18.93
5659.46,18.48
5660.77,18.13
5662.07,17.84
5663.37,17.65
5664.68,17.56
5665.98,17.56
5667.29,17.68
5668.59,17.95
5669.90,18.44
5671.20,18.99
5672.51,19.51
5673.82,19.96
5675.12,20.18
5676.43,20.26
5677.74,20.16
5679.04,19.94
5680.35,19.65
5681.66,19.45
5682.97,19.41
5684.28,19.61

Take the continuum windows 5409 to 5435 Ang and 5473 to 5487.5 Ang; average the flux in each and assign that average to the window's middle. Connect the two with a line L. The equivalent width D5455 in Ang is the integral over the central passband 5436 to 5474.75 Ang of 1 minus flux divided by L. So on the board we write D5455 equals 1.0 Ang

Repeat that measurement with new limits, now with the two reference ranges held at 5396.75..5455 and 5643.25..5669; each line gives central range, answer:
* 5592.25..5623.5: -0.5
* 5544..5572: 0.8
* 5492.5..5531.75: 0.4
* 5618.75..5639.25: -1.6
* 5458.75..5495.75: -0.9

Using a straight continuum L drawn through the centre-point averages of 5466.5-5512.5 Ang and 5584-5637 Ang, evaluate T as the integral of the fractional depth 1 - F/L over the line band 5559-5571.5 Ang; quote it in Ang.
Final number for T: 0.6 Ang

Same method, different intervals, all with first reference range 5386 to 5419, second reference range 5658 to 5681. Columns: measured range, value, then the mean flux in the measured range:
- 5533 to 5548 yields 0.0 Ang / 18.5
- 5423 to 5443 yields -0.2 Ang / 18.4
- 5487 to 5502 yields -0.3 Ang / 18.7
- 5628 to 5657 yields -3.1 Ang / 20.8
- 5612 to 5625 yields -0.8 Ang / 19.9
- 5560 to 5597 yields -0.6 Ang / 18.9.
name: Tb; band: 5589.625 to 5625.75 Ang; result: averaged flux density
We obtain 19.7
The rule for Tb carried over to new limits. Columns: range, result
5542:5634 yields 19.2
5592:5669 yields 19.8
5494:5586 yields 18.5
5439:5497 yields 19.1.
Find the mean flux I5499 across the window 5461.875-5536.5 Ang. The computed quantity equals 19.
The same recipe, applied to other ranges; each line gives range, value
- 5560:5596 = 18.9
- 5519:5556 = 18.4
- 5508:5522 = 18.6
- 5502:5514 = 18.9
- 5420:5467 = 19.1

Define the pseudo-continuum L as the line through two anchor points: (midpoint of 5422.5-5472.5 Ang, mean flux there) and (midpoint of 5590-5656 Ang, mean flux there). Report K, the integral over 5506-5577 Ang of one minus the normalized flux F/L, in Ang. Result 4.4 Ang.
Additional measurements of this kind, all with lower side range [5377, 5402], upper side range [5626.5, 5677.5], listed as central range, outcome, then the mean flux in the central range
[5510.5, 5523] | 0.2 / 18.6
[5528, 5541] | 0.8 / 17.7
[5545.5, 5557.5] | 0.6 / 18.2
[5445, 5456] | -0.8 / 19.6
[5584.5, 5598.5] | -0.3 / 19.8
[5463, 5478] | -1.3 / 20.1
